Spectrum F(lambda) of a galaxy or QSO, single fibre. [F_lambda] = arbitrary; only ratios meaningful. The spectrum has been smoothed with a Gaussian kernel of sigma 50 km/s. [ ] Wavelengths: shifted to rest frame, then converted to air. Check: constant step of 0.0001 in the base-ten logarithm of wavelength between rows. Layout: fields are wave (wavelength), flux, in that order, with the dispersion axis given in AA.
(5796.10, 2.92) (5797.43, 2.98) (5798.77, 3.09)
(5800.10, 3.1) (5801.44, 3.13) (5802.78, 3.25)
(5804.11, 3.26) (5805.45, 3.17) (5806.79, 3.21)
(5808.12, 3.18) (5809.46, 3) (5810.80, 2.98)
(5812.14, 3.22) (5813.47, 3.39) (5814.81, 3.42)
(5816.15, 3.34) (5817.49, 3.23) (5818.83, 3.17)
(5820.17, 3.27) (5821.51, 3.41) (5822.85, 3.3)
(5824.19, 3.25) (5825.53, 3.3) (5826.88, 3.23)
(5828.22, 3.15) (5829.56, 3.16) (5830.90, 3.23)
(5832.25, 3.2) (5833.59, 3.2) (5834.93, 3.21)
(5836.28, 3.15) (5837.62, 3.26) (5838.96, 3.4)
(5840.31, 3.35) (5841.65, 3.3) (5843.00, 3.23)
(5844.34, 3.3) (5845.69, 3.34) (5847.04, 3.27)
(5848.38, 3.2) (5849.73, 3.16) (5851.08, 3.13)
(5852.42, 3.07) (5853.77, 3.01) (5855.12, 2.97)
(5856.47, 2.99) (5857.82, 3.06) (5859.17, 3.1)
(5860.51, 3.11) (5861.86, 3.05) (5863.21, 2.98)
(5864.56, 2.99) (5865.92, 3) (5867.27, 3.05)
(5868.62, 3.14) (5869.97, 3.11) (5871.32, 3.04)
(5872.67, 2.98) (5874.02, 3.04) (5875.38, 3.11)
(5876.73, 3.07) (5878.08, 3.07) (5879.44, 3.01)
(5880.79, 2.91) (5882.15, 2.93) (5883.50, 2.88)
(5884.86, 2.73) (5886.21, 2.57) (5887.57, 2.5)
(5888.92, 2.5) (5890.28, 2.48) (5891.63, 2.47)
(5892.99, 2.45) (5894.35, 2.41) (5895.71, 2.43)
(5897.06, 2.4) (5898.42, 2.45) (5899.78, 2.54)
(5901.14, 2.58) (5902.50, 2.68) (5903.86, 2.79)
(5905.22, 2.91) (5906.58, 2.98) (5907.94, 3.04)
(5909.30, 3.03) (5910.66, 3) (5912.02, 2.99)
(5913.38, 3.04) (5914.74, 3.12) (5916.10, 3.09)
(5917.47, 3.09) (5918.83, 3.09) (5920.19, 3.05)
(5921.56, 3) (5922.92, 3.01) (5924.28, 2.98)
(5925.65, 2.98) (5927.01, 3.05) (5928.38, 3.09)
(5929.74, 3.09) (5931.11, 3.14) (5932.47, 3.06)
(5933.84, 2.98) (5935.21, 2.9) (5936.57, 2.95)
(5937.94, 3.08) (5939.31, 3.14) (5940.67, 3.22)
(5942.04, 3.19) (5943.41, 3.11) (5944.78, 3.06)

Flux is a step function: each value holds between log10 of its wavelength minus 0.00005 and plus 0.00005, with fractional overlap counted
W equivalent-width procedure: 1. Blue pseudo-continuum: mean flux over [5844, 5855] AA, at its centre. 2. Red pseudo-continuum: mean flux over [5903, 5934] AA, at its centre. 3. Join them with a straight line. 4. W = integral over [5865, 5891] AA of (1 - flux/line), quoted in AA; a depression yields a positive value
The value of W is 1.75 AA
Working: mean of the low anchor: 3.17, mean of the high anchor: 3.03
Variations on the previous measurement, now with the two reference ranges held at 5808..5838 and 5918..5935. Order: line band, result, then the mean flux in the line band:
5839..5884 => 0.9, 3.09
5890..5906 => 2.8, 2.55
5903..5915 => 0.4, 2.98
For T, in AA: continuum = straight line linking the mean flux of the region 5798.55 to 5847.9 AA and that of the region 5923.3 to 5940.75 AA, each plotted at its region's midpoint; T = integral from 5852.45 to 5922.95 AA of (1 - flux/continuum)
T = 5.36 AA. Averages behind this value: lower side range 3.24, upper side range 3.05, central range 2.89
